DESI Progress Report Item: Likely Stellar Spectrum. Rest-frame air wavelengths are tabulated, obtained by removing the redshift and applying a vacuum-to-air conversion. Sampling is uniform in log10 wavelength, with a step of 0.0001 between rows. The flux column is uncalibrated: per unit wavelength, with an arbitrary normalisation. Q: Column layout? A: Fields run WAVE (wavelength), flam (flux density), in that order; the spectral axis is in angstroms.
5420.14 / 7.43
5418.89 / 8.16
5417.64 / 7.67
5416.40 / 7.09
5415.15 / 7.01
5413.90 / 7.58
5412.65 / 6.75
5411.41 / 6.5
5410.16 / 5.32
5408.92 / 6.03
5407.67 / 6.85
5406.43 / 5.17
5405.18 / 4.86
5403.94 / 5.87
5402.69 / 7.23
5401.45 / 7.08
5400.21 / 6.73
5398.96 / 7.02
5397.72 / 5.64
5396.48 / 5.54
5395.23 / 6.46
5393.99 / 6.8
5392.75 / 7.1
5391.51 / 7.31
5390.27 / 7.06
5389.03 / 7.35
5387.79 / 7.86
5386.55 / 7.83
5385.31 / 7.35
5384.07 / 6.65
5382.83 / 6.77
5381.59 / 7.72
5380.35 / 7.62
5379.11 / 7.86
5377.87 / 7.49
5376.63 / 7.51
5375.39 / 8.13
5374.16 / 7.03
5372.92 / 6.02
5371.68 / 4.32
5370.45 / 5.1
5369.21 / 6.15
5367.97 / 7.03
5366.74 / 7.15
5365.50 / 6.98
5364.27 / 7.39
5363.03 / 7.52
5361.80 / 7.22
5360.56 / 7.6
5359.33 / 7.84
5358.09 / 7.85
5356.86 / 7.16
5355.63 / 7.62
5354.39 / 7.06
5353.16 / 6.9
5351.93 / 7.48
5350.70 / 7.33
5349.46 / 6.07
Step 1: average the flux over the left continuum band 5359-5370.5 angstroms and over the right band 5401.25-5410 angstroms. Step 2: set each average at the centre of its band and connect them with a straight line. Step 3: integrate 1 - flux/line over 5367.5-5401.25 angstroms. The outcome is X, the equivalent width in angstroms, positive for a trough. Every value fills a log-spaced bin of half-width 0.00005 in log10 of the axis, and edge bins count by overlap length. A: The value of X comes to -1.5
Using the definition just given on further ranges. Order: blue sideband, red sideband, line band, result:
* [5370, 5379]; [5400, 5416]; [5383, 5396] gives -1.3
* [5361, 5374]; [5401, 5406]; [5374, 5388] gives -2.4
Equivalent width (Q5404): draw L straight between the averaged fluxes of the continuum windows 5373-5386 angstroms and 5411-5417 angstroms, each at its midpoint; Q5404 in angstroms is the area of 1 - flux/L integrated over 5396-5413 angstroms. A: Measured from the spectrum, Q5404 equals 2.2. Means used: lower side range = 7.36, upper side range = 7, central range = 6.18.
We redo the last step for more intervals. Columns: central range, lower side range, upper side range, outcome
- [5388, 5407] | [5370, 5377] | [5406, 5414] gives -0.67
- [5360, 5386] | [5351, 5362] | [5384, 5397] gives 0.93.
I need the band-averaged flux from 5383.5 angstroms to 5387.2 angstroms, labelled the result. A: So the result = 7.29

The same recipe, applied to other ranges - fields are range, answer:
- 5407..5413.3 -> 6.29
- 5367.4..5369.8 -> 6.58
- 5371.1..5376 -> 6.39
